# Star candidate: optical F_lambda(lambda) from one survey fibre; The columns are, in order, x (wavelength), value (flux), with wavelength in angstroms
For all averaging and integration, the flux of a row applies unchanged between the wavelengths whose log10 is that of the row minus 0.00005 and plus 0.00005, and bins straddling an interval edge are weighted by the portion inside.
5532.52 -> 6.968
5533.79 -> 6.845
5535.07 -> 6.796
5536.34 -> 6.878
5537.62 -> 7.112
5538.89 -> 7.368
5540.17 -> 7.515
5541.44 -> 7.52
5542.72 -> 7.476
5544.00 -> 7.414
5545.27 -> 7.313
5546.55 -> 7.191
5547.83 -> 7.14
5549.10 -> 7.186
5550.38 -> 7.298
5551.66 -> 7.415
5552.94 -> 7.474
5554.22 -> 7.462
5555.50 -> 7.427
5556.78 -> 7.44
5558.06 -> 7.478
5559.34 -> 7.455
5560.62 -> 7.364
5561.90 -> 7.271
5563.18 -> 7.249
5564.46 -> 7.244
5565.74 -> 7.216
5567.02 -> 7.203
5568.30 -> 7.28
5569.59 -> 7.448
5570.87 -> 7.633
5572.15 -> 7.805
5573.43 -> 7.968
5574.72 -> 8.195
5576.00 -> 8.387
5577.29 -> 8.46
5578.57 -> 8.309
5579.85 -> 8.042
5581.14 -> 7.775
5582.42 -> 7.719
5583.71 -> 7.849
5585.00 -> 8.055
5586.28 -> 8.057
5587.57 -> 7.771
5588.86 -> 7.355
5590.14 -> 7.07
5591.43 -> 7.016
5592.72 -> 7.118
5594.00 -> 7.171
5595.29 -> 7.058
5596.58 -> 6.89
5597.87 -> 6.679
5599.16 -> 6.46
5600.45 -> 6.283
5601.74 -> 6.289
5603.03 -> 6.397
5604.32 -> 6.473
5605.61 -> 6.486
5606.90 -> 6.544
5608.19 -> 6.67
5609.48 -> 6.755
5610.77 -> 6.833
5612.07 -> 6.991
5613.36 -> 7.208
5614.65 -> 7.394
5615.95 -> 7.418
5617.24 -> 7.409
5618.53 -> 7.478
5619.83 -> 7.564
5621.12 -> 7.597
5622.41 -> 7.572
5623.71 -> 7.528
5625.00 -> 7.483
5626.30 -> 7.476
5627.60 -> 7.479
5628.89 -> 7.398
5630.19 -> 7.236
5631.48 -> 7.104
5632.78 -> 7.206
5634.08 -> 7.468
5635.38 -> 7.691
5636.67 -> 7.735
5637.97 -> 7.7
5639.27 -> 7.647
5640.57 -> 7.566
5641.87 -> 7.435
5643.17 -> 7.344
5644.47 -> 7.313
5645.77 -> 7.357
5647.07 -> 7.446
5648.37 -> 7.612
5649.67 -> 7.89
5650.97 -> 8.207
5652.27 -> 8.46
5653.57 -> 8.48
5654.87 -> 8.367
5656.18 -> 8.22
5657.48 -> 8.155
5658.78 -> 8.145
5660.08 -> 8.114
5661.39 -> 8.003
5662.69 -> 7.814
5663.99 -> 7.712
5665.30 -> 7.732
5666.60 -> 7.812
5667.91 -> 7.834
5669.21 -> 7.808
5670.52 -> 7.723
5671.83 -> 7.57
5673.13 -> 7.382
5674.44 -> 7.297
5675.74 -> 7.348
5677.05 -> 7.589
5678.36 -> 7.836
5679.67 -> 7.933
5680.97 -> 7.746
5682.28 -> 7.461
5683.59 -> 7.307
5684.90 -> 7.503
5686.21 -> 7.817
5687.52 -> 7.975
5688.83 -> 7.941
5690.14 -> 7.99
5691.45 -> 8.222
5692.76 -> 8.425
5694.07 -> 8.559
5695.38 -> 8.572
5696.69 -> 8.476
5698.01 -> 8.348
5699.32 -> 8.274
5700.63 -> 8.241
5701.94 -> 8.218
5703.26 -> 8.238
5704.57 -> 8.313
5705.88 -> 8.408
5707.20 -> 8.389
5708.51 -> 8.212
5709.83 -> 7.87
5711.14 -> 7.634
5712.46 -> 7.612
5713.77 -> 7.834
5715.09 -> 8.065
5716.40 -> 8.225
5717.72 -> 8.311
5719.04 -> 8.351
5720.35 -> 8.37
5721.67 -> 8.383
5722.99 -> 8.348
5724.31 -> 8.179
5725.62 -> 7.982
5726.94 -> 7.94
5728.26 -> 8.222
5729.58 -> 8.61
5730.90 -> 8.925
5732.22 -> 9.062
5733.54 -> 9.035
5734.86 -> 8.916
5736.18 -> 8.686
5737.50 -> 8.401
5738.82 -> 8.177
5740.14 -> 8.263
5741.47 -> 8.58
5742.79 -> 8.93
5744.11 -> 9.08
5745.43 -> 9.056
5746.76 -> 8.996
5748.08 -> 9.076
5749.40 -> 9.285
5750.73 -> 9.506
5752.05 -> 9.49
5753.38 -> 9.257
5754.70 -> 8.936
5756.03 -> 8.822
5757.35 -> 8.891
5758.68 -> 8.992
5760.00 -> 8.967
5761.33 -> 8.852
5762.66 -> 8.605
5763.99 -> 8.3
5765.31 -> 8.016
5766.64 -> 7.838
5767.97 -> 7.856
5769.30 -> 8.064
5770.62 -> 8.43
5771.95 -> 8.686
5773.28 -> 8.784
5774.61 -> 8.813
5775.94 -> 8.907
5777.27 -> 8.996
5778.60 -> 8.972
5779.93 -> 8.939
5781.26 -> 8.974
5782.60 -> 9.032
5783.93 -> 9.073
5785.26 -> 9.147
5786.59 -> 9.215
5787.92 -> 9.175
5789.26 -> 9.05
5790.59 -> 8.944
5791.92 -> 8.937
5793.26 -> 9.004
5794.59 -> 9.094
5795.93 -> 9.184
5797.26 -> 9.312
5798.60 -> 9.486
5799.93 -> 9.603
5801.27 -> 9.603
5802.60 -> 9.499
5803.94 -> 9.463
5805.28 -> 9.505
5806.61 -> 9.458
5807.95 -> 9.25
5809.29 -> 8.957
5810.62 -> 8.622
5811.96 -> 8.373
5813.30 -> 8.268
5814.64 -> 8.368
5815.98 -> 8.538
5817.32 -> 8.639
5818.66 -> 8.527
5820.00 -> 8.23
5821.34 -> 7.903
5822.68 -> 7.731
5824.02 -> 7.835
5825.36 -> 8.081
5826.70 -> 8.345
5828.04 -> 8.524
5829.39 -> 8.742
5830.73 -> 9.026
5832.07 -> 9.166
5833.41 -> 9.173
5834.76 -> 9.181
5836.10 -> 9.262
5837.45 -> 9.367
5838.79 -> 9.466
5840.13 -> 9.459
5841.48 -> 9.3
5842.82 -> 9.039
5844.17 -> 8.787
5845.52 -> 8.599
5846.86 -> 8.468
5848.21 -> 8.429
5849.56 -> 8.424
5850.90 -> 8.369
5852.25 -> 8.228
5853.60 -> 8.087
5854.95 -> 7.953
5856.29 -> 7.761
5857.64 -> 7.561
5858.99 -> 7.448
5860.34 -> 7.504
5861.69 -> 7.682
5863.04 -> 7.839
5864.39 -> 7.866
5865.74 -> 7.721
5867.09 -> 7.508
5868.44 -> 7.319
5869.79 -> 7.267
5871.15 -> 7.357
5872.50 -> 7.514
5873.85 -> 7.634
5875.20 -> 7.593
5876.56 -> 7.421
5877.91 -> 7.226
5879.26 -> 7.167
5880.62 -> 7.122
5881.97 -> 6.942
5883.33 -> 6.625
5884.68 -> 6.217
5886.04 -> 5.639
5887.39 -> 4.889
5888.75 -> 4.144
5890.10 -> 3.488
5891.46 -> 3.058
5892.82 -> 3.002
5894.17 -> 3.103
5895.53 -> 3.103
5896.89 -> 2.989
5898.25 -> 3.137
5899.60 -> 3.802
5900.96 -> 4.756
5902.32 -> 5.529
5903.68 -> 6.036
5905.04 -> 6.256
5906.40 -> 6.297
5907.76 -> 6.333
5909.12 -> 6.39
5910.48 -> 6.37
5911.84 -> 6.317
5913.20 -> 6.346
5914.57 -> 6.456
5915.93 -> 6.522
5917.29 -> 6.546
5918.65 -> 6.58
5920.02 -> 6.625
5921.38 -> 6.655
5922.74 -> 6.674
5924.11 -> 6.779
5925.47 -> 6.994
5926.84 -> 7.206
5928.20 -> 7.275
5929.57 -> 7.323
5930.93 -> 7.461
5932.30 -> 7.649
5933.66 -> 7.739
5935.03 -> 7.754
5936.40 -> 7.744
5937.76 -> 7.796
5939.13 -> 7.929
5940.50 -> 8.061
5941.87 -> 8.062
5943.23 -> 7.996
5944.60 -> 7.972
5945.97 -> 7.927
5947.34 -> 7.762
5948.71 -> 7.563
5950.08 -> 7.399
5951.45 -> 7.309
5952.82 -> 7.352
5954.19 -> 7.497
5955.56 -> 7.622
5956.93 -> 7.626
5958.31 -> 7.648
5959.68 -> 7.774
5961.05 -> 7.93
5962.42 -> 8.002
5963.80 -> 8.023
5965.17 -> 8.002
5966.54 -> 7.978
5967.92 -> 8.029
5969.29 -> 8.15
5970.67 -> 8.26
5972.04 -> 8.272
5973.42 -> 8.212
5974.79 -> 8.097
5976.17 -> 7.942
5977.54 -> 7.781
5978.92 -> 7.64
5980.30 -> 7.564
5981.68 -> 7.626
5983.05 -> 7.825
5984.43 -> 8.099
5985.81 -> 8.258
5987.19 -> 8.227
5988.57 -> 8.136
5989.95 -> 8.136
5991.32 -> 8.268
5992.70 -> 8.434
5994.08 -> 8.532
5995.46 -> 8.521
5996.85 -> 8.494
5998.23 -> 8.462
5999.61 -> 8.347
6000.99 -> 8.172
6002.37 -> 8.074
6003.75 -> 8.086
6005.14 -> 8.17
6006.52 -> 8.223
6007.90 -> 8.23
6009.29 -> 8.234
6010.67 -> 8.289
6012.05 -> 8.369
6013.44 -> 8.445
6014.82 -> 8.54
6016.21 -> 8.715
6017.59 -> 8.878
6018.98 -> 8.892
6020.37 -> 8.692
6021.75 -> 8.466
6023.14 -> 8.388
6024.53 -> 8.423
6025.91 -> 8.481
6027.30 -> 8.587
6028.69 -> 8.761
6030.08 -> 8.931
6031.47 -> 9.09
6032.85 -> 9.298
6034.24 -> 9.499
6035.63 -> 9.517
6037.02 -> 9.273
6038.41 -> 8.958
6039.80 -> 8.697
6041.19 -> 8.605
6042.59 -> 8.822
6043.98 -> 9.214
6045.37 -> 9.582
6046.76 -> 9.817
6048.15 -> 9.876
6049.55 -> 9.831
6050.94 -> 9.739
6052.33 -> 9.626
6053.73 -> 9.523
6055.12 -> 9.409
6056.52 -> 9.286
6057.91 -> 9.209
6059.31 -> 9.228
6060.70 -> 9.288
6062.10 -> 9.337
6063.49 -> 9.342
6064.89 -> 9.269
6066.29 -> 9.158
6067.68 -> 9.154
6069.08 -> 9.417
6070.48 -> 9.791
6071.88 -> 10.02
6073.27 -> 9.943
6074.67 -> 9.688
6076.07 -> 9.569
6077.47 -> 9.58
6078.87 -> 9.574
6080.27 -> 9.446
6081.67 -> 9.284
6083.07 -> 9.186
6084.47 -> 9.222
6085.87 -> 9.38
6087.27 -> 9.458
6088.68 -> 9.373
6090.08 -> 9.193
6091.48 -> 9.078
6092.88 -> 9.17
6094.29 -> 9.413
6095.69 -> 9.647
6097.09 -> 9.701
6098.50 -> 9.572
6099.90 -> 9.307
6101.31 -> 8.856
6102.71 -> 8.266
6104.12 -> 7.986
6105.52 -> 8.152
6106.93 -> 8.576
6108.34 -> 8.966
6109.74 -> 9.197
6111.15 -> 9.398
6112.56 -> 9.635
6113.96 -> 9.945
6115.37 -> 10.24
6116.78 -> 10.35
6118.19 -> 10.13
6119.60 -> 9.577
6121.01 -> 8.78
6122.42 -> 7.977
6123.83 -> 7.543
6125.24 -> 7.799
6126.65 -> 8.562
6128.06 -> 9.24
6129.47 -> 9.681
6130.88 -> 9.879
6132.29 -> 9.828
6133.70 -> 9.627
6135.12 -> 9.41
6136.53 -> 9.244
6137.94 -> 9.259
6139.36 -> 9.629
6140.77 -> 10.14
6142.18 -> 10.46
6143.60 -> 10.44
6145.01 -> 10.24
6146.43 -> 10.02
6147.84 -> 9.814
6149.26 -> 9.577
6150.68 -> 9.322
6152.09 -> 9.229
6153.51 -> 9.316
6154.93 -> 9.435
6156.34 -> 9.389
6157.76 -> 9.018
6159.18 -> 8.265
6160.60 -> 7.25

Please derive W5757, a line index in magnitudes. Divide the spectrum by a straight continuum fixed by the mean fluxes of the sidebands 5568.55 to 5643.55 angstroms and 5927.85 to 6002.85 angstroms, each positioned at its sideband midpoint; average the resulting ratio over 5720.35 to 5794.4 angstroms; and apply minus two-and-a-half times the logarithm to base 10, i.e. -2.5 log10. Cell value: -0.154 mag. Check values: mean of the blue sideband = 7.36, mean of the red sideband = 7.93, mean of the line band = 8.76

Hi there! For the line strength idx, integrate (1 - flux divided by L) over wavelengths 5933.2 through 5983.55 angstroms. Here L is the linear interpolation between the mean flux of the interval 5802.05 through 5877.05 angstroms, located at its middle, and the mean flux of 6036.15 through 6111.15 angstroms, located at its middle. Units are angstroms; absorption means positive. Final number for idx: 5.7 angstroms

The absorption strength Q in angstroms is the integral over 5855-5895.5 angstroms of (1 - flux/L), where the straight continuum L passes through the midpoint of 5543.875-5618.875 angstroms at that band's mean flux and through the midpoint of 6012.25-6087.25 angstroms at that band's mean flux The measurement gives 9.5 angstroms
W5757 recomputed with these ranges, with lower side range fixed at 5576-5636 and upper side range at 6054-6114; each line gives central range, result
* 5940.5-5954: 0.13 mag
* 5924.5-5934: 0.18 mag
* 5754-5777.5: -0.08 mag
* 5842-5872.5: 0.05 mag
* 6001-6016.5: 0.09 mag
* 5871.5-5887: 0.20 mag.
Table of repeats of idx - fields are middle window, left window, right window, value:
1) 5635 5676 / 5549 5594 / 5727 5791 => 1.74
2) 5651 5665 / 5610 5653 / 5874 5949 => -1.43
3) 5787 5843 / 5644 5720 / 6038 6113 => -3.38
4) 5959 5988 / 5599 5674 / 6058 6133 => 2.65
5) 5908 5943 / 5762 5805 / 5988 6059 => 6.92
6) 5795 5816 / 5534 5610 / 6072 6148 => -2.33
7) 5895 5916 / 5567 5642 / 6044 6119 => 7.89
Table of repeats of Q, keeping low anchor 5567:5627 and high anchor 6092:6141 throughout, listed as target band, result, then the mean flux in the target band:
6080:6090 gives -0.2 angstroms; 9.32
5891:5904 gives 7.1 angstroms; 3.81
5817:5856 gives -2.0 angstroms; 8.63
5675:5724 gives -2.3 angstroms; 8.06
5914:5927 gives 2.8 angstroms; 6.69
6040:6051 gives -0.5 angstroms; 9.38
